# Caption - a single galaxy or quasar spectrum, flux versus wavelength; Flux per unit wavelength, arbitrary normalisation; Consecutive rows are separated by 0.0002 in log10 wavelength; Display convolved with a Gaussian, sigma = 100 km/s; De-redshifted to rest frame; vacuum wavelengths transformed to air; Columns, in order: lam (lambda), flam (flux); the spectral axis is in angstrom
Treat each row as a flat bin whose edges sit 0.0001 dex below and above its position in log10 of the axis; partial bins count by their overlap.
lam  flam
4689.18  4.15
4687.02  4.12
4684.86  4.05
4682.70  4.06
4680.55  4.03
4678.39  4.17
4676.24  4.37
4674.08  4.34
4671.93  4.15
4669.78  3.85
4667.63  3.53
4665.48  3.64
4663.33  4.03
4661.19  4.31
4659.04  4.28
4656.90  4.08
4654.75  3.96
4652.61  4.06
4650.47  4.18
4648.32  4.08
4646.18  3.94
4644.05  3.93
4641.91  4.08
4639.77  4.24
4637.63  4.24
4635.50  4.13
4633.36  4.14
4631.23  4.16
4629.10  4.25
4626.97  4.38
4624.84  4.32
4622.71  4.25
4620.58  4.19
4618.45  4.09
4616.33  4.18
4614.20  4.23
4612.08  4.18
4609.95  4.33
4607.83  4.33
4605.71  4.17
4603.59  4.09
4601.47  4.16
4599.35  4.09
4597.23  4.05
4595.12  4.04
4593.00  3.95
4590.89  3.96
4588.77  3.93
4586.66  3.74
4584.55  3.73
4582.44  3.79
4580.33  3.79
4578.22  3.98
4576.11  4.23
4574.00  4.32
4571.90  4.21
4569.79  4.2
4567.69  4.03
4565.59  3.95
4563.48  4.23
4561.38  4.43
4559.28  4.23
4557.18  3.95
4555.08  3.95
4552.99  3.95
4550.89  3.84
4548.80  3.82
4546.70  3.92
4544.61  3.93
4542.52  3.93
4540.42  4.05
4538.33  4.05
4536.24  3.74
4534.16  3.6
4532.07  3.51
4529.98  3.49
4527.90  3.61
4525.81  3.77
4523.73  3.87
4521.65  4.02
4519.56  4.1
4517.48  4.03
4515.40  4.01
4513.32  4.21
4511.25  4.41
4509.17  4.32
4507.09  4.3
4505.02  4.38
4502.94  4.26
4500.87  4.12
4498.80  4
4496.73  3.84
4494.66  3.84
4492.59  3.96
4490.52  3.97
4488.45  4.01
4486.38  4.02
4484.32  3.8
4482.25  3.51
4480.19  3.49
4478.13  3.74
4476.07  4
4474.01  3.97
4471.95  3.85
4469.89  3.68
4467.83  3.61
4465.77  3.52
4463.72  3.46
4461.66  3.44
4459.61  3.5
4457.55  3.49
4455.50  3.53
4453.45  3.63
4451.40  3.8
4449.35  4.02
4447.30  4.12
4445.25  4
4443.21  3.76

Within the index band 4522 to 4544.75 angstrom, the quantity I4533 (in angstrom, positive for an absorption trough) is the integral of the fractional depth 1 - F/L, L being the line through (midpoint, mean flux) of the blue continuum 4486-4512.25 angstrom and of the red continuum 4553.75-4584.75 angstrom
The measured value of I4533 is 1.8 angstrom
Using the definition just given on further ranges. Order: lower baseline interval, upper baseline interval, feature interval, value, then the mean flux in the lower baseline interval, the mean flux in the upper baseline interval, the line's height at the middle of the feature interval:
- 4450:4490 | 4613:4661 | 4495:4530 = -2.25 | 3.69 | 4.16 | 3.81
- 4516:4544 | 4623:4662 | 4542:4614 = -1.38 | 3.83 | 4.15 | 3.97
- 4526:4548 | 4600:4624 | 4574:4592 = 0.53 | 3.78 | 4.2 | 4.04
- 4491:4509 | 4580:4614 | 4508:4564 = 1.53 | 4.1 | 4.03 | 4.07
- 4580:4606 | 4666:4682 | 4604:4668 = -2.07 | 3.96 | 4.05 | 4.01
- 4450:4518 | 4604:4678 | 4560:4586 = -0.33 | 3.87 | 4.14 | 4.02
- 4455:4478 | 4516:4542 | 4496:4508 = -1.31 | 3.65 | 3.82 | 3.75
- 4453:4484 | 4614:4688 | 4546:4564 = -0.80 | 3.63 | 4.11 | 3.86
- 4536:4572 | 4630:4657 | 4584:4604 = 0.39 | 4.02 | 4.09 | 4.06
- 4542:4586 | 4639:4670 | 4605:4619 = -0.71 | 4.02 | 4.01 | 4.02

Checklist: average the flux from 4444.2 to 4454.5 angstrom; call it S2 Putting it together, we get 3.91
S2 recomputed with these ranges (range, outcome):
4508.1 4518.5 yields 4.2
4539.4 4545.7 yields 3.97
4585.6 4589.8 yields 3.84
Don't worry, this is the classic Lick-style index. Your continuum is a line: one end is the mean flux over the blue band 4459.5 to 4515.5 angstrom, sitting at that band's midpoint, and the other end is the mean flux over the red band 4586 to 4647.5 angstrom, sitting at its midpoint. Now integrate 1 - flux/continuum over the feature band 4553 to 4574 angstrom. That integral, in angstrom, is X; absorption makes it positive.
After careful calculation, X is -0.5 angstrom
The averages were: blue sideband 3.91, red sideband 4.13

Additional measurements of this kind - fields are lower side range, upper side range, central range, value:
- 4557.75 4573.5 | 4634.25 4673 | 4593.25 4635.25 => -0.9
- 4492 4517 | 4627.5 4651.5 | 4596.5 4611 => -0.2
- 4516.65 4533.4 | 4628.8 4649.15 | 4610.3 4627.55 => -0.7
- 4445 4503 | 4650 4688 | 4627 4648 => -0.6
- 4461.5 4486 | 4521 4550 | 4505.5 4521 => -1.8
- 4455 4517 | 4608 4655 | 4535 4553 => 0.4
